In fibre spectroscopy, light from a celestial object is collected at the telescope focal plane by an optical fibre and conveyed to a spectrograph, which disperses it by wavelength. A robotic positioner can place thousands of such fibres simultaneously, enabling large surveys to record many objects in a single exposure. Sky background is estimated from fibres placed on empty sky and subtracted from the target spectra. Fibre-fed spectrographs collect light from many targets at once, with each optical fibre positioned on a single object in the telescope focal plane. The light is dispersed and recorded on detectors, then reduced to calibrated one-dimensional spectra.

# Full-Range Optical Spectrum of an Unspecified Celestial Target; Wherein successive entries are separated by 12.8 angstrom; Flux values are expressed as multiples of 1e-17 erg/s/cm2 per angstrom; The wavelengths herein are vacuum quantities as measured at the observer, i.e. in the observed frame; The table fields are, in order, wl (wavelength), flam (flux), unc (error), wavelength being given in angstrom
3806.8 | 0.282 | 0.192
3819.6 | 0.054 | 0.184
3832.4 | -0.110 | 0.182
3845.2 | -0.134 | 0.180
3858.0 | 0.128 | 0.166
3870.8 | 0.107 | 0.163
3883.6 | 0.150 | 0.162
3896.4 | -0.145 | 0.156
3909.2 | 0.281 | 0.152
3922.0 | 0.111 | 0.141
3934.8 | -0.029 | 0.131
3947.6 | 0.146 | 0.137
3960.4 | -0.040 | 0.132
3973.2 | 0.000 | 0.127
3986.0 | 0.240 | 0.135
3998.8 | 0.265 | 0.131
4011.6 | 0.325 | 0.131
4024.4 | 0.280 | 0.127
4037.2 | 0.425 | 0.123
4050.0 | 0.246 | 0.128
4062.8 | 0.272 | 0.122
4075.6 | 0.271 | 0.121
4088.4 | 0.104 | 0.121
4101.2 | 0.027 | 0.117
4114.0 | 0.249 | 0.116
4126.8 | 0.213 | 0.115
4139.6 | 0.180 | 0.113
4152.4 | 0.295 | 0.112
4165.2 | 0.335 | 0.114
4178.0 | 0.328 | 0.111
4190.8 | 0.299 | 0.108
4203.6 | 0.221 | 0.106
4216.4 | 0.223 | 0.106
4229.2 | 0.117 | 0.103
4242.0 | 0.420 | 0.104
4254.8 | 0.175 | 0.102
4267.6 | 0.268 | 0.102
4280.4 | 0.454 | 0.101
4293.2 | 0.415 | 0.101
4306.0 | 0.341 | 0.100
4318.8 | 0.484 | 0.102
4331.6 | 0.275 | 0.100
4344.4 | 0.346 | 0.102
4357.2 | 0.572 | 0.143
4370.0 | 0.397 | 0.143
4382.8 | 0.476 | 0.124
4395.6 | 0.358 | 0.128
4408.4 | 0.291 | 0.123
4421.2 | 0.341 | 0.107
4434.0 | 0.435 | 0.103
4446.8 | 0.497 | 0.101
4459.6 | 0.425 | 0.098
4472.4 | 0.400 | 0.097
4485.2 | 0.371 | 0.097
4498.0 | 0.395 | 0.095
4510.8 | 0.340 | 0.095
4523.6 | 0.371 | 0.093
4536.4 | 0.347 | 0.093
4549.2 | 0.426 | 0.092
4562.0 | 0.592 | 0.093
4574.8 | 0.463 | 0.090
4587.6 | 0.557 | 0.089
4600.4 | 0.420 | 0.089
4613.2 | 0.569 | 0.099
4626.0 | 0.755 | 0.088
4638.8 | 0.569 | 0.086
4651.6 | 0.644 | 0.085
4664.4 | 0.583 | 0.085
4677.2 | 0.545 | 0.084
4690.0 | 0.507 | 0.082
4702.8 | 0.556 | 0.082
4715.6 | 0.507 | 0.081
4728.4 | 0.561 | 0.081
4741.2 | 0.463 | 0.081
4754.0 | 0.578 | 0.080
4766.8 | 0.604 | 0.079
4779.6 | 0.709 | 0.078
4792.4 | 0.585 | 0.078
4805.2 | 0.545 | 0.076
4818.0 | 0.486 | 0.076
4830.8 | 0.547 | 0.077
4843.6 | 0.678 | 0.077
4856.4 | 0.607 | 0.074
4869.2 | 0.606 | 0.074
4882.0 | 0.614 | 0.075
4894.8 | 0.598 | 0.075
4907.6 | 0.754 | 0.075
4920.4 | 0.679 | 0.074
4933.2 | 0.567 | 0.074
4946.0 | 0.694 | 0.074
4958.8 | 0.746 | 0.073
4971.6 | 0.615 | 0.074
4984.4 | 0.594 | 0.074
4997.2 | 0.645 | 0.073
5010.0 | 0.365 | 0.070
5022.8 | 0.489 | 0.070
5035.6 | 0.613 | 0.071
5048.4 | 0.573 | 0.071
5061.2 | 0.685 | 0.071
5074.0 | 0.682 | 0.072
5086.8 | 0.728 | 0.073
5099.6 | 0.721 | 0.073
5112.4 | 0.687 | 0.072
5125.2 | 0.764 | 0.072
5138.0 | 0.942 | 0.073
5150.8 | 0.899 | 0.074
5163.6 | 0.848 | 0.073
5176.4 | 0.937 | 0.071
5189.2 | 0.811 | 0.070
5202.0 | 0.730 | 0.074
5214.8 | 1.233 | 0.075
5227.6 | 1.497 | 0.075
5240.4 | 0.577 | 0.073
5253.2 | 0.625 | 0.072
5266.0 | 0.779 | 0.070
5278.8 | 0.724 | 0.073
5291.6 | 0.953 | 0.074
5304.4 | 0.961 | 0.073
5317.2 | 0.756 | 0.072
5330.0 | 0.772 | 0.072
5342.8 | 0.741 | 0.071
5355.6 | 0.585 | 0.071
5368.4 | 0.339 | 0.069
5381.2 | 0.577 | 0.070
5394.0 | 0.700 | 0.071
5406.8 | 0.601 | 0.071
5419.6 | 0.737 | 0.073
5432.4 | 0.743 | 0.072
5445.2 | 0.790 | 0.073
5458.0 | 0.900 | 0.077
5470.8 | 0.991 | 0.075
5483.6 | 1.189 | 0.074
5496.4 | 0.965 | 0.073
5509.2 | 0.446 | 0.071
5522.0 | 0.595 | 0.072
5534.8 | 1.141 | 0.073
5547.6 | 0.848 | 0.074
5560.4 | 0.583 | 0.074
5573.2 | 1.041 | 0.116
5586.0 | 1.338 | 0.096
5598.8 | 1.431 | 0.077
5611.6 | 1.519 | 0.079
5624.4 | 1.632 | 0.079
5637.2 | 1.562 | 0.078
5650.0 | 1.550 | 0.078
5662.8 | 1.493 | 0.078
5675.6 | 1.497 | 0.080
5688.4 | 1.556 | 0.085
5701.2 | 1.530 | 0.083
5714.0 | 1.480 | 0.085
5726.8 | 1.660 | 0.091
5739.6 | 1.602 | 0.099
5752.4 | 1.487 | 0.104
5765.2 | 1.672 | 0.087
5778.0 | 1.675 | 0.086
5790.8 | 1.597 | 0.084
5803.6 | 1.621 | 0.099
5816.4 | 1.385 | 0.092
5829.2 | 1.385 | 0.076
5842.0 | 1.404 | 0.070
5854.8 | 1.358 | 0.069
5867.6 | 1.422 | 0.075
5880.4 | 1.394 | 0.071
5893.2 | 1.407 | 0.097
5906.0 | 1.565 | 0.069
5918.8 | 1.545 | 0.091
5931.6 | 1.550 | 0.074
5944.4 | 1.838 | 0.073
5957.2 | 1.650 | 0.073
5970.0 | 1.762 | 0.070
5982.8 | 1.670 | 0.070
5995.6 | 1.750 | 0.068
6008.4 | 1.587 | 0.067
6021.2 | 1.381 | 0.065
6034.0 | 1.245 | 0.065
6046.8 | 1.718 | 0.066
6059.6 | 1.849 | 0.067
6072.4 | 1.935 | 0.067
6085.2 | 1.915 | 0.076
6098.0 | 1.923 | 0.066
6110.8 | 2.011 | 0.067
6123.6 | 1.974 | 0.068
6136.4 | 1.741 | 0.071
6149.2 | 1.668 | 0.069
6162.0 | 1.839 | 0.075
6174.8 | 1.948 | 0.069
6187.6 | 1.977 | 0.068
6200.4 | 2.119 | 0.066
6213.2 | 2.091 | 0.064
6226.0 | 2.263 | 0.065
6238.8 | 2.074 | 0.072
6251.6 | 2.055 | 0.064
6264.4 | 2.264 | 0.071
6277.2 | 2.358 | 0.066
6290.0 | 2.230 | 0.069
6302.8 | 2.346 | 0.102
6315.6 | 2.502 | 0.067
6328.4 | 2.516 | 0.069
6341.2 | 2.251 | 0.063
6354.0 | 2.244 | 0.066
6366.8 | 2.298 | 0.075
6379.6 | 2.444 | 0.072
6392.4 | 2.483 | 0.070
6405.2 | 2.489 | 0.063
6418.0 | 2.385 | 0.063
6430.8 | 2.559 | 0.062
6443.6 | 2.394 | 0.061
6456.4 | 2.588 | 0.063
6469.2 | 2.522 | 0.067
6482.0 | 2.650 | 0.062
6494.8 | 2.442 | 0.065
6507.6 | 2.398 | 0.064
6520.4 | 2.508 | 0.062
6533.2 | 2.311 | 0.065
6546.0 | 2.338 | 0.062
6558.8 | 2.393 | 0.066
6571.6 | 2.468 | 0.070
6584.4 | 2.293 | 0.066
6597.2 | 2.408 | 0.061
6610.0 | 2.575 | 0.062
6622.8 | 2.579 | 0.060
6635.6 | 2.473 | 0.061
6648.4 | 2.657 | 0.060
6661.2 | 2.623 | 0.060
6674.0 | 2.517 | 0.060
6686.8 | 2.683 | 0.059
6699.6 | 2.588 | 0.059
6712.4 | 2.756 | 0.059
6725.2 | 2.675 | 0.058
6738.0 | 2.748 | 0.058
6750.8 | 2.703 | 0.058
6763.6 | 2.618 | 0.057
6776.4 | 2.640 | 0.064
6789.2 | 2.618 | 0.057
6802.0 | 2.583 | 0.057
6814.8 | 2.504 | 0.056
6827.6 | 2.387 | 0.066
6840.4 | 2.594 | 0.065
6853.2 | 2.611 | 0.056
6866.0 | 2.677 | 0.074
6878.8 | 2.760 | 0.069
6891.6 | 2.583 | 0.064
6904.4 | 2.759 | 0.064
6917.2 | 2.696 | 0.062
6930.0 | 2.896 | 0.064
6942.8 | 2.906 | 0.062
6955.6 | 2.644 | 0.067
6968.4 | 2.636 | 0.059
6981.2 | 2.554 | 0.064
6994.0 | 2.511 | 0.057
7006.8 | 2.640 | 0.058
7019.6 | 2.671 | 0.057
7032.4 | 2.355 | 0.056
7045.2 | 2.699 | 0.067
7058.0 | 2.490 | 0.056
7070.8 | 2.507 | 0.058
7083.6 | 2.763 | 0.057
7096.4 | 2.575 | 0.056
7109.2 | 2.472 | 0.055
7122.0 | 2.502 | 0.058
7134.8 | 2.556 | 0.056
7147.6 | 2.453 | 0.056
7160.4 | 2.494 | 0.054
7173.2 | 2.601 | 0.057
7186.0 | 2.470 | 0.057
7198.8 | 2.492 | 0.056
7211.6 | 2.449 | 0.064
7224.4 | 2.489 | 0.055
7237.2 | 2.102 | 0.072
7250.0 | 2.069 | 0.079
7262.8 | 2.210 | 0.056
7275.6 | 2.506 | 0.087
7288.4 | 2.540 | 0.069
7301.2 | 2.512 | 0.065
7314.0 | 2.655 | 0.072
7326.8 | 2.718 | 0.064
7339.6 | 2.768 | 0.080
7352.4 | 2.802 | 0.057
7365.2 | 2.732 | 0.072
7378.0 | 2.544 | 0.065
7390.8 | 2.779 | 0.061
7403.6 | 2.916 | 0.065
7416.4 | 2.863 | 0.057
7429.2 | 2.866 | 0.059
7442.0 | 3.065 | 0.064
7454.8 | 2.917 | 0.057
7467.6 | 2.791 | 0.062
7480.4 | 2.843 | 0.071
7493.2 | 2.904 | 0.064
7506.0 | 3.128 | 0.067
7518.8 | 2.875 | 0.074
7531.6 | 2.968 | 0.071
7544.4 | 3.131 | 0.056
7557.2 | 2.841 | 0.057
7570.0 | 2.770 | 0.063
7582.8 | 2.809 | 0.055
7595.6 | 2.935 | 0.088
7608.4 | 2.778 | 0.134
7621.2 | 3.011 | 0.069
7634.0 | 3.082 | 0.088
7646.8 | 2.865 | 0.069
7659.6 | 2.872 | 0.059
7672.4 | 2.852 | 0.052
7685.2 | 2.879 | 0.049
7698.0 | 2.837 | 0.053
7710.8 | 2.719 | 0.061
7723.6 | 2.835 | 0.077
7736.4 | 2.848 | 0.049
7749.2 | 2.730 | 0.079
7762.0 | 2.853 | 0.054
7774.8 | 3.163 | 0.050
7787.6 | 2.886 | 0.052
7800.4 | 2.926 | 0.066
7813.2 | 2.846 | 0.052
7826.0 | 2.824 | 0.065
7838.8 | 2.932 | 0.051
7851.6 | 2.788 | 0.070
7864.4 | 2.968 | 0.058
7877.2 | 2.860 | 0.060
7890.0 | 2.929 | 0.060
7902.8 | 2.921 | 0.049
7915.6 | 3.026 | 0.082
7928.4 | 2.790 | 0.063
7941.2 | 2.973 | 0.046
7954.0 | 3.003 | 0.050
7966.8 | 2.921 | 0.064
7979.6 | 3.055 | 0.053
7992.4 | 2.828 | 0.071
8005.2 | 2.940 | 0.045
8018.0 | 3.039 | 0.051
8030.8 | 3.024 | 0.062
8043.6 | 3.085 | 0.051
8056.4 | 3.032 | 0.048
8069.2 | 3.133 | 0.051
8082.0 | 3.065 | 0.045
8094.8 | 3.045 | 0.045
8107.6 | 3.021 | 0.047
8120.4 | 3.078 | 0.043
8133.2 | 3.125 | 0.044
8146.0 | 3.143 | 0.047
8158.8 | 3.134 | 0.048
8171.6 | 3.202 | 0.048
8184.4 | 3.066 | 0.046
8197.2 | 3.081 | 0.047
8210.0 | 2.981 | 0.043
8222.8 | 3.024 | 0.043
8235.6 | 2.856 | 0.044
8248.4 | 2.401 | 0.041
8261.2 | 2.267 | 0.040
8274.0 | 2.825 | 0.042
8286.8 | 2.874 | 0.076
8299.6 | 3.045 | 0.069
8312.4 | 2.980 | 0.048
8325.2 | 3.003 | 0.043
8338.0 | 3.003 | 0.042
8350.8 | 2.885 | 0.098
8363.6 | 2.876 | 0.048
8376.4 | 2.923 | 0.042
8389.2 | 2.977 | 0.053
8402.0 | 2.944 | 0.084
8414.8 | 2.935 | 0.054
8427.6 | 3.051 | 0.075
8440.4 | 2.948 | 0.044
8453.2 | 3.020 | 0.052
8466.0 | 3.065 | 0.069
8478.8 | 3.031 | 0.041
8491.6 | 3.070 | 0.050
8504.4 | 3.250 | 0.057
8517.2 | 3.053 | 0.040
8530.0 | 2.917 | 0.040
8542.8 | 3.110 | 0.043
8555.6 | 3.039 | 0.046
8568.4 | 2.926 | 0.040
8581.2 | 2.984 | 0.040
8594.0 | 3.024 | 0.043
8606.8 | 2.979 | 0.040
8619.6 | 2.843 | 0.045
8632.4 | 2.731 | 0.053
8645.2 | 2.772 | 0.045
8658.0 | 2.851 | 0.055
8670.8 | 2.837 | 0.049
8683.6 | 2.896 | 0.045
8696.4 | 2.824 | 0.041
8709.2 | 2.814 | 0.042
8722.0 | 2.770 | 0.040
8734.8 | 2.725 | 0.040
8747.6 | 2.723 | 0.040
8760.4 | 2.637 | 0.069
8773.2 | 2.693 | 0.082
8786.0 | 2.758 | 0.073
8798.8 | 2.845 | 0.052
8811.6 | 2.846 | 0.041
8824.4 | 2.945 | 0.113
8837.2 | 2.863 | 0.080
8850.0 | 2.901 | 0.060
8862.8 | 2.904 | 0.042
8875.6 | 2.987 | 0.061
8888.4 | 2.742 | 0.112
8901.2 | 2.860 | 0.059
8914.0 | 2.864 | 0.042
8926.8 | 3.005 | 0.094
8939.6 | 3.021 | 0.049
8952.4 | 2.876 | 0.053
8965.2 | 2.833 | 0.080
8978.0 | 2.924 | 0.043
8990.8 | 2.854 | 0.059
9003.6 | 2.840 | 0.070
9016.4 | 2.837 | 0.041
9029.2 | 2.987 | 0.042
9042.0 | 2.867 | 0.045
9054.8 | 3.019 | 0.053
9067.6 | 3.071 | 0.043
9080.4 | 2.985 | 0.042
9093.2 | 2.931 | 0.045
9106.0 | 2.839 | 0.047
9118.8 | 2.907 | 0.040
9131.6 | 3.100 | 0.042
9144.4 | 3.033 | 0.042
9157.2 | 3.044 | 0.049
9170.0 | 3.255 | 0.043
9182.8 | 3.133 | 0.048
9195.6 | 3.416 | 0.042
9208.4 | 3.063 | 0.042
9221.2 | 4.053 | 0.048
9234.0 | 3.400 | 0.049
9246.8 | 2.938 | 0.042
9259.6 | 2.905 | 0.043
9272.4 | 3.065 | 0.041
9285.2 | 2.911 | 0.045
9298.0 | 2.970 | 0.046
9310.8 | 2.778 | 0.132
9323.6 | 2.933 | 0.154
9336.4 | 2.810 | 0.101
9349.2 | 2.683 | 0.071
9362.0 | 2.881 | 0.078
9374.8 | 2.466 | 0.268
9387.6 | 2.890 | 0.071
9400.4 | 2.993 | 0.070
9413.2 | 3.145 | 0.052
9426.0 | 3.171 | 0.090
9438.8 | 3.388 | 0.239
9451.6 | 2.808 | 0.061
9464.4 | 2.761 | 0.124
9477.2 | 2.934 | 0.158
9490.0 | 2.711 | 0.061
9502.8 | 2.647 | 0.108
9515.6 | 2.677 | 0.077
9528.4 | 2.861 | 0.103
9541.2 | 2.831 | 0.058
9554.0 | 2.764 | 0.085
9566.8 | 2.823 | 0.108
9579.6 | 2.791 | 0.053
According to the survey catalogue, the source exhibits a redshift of 0.401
